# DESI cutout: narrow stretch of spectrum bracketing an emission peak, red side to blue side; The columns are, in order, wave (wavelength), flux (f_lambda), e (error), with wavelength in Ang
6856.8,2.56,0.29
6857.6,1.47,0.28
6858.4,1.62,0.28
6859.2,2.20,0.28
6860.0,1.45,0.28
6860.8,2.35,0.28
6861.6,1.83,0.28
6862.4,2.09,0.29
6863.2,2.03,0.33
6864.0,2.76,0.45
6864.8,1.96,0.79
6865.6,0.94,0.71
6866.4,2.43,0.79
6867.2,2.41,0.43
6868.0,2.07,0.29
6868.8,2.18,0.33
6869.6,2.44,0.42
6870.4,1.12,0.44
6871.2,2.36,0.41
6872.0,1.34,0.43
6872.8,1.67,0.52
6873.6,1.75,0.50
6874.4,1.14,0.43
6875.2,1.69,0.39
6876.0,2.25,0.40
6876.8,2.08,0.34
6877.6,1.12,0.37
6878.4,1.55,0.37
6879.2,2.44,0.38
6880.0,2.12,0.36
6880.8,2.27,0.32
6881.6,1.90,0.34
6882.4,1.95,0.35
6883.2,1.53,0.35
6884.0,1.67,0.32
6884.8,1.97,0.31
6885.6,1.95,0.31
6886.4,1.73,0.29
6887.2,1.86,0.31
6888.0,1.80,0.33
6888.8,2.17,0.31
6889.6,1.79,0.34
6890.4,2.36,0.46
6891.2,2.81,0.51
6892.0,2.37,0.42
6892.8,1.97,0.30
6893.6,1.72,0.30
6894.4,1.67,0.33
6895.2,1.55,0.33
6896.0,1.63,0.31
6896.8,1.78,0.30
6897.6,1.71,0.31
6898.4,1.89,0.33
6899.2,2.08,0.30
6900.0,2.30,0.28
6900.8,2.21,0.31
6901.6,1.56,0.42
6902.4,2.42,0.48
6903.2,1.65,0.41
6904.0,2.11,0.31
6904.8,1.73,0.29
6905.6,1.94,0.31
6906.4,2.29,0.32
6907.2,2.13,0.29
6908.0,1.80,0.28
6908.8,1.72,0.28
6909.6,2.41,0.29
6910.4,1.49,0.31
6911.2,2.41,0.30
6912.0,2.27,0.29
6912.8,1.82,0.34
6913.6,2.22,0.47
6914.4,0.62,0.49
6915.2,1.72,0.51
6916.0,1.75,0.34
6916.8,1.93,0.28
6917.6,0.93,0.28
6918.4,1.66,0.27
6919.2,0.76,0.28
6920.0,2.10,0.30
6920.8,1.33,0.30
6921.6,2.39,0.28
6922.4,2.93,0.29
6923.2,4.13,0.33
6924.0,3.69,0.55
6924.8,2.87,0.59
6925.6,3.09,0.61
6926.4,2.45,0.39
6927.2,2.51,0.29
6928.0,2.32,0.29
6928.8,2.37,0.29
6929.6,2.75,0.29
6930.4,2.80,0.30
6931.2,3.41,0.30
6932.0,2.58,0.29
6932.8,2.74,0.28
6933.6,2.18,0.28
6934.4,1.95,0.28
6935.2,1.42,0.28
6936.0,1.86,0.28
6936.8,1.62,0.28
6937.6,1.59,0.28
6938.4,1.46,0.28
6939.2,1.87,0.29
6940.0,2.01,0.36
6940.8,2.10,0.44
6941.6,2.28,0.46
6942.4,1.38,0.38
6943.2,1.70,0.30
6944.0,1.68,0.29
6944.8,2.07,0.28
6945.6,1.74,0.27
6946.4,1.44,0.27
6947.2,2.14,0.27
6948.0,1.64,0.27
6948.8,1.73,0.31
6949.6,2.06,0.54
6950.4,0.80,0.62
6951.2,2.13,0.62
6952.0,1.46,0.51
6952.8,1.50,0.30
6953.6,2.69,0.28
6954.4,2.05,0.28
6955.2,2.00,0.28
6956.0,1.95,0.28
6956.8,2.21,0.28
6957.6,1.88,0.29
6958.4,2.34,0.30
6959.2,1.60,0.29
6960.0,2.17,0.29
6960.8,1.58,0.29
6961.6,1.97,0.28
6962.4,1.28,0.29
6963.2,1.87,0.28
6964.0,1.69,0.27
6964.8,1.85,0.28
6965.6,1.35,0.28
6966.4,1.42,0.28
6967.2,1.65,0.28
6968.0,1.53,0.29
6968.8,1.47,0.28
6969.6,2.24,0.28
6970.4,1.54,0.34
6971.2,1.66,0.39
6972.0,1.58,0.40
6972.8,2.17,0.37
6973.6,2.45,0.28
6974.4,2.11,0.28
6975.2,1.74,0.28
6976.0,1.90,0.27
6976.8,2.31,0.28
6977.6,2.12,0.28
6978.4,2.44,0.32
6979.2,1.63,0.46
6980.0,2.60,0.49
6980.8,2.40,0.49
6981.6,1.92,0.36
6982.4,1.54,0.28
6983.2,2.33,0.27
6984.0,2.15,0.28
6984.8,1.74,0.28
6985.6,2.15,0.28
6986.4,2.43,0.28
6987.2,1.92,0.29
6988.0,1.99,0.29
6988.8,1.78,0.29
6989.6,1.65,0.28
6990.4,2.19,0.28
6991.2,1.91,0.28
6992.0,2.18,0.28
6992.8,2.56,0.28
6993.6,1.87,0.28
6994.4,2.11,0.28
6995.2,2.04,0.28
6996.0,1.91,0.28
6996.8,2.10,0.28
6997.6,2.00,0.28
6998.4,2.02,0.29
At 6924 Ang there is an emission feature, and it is H-beta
